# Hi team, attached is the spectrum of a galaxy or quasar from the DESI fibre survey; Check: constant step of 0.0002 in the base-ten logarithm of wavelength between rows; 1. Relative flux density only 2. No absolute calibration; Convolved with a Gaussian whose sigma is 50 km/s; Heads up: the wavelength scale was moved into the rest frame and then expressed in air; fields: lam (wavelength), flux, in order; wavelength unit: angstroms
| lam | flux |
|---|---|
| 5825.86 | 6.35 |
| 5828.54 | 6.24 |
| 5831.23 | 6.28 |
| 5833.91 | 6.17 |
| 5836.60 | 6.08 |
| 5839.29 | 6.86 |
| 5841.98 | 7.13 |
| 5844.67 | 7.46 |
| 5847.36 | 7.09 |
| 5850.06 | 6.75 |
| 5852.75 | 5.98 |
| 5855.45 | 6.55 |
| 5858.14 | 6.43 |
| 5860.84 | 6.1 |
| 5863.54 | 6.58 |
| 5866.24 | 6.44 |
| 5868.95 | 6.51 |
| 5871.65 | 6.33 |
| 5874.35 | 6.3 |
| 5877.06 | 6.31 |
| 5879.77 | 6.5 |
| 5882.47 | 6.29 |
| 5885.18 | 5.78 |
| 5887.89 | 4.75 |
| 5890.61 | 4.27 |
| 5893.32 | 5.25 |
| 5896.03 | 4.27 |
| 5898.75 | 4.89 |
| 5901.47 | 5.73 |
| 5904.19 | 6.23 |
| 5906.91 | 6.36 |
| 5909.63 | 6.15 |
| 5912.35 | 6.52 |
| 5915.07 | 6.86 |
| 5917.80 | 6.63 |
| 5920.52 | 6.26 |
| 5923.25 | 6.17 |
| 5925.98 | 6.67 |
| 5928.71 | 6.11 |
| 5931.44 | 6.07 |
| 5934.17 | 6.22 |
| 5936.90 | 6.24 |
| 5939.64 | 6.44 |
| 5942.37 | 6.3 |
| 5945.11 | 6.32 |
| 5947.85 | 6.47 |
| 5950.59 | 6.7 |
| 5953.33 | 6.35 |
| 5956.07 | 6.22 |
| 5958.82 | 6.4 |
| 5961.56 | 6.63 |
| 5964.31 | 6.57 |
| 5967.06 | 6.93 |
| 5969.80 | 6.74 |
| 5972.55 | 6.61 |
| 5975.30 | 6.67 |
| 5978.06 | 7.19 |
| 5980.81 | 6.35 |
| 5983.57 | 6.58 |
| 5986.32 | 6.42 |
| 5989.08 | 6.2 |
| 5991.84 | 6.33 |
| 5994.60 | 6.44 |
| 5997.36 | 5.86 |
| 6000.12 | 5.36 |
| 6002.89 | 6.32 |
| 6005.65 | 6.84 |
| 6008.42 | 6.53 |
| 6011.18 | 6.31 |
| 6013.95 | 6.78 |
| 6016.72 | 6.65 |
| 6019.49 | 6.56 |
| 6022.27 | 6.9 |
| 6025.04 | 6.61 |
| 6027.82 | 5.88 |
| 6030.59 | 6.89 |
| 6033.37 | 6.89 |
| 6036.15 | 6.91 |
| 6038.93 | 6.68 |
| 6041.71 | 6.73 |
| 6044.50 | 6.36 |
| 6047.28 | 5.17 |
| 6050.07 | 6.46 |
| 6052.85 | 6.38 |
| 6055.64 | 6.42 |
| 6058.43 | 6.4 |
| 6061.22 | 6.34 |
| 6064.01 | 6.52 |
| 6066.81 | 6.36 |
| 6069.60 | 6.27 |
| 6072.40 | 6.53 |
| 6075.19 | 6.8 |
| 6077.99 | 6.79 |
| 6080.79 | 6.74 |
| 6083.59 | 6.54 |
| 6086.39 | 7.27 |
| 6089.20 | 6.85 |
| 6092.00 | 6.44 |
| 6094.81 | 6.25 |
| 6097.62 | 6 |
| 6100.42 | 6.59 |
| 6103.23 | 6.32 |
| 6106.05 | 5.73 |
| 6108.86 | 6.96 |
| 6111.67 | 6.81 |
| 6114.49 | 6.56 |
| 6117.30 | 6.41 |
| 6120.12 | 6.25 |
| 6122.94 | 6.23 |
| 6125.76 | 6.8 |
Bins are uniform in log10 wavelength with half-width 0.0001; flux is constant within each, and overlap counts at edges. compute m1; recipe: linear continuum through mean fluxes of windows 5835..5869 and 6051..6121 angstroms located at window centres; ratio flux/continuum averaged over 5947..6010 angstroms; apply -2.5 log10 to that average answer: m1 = 0.01 mag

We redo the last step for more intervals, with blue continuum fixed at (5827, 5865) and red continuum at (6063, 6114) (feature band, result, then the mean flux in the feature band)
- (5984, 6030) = 0.03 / 6.39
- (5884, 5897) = 0.32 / 4.87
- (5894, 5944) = 0.08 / 6.11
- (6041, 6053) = 0.06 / 6.17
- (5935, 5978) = 0.00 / 6.52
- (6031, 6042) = -0.04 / 6.82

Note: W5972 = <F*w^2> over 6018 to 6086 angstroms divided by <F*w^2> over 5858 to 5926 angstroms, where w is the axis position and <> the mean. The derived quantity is 1.1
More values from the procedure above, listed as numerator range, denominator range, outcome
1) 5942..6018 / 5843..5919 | 1.09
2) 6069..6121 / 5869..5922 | 1.19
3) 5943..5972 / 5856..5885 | 1.06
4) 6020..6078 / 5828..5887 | 1.07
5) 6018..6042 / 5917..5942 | 1.09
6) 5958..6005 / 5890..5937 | 1.11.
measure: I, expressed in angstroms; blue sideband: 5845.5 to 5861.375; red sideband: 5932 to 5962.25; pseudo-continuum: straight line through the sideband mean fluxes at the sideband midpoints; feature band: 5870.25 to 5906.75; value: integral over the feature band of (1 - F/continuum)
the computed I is 4.8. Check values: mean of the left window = 6.54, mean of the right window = 6.38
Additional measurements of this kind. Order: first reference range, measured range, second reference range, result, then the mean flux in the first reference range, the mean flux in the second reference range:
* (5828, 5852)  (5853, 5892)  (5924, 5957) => 2.9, 6.67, 6.34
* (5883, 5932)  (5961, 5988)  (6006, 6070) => -2.2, 5.84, 6.49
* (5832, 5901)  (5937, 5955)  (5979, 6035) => -0.3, 6.12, 6.44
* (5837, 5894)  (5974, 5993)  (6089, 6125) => -0.6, 6.28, 6.41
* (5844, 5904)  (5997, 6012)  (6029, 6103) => 0.3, 6.01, 6.52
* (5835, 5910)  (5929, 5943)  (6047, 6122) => 0.0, 6.12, 6.47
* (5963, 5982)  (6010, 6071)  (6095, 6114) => 0.8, 6.73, 6.4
